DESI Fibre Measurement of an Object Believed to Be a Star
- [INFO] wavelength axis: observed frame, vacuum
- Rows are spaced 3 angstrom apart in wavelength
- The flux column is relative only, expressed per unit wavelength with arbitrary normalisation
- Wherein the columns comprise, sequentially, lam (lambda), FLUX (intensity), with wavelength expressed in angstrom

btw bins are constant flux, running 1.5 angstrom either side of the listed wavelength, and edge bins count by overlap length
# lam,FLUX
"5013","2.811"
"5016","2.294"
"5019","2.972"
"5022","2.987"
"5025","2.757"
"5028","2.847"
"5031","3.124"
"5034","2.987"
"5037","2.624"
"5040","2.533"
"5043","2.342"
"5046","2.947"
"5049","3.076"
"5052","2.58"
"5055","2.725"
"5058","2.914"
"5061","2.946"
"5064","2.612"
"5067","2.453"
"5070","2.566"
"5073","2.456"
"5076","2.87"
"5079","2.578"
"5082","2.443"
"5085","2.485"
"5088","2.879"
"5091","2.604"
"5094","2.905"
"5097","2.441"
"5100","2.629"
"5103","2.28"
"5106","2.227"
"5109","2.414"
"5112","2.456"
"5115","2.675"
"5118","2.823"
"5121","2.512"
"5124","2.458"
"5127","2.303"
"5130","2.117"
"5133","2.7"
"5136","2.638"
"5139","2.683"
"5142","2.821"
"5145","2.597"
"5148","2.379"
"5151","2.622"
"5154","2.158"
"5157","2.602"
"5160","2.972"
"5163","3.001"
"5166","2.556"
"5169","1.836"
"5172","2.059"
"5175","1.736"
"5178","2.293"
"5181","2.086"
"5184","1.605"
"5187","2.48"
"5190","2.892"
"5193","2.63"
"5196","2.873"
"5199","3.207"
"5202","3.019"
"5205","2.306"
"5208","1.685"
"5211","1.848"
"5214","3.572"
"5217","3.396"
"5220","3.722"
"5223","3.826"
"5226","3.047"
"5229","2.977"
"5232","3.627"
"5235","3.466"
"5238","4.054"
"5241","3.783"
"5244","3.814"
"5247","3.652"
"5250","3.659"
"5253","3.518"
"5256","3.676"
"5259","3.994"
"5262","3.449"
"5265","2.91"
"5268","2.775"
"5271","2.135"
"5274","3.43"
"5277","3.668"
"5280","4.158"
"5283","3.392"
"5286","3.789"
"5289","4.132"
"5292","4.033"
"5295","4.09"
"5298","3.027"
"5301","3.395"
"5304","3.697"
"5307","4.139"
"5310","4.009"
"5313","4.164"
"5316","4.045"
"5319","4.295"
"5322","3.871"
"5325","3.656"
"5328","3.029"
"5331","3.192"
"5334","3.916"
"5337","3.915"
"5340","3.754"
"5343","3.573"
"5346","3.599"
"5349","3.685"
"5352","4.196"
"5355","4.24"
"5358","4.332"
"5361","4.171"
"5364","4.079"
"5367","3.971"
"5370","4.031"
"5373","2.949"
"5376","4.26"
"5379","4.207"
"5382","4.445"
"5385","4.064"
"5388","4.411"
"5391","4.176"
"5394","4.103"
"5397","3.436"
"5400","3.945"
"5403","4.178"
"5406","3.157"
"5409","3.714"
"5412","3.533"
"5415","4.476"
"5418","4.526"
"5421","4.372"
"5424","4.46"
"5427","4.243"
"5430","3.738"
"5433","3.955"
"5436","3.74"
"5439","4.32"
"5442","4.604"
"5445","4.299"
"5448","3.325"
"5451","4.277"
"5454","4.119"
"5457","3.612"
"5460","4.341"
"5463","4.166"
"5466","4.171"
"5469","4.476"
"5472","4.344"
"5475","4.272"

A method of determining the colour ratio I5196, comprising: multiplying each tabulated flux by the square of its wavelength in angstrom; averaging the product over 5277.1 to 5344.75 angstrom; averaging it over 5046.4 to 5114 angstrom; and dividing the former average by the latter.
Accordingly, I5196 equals 1.58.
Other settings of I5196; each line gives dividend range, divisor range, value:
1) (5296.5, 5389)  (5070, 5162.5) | 1.65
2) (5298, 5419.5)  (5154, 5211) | 1.73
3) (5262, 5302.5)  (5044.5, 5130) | 1.43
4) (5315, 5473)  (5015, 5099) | 1.67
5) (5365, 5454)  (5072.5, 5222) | 1.74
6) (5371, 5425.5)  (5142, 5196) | 1.82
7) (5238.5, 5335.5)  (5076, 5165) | 1.51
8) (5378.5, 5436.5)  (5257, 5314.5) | 1.18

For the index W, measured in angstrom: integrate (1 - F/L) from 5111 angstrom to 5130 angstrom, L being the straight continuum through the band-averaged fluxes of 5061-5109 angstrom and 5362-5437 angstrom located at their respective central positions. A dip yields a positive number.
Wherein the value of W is 1.56 angstrom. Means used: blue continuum 2.57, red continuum 4.01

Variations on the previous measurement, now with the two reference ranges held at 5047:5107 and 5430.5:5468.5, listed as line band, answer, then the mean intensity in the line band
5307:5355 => -2.64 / 3.82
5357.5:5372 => -1.20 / 4.06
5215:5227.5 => -1.19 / 3.5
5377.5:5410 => -1.08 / 3.99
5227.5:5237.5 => -0.57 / 3.43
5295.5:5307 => -0.09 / 3.54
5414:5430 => -1.52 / 4.35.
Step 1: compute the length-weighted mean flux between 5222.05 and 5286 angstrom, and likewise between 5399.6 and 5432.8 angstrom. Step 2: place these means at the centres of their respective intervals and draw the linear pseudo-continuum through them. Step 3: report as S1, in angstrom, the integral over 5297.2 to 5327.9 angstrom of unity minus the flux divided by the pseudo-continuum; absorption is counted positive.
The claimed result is -1.1 angstrom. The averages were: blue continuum 3.48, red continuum 4.03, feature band 3.81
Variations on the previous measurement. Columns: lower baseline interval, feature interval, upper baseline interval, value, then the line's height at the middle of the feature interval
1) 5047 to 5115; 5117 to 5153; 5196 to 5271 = 3.8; 2.85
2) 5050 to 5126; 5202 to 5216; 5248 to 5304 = 3.2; 3.19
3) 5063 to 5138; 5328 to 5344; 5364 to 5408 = 0.4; 3.71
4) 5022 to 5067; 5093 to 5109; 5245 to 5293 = 2.6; 2.97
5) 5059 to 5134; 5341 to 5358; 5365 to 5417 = -0.6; 3.75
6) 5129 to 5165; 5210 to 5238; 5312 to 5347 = -2.2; 3.09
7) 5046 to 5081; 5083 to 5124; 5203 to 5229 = 3.1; 2.77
